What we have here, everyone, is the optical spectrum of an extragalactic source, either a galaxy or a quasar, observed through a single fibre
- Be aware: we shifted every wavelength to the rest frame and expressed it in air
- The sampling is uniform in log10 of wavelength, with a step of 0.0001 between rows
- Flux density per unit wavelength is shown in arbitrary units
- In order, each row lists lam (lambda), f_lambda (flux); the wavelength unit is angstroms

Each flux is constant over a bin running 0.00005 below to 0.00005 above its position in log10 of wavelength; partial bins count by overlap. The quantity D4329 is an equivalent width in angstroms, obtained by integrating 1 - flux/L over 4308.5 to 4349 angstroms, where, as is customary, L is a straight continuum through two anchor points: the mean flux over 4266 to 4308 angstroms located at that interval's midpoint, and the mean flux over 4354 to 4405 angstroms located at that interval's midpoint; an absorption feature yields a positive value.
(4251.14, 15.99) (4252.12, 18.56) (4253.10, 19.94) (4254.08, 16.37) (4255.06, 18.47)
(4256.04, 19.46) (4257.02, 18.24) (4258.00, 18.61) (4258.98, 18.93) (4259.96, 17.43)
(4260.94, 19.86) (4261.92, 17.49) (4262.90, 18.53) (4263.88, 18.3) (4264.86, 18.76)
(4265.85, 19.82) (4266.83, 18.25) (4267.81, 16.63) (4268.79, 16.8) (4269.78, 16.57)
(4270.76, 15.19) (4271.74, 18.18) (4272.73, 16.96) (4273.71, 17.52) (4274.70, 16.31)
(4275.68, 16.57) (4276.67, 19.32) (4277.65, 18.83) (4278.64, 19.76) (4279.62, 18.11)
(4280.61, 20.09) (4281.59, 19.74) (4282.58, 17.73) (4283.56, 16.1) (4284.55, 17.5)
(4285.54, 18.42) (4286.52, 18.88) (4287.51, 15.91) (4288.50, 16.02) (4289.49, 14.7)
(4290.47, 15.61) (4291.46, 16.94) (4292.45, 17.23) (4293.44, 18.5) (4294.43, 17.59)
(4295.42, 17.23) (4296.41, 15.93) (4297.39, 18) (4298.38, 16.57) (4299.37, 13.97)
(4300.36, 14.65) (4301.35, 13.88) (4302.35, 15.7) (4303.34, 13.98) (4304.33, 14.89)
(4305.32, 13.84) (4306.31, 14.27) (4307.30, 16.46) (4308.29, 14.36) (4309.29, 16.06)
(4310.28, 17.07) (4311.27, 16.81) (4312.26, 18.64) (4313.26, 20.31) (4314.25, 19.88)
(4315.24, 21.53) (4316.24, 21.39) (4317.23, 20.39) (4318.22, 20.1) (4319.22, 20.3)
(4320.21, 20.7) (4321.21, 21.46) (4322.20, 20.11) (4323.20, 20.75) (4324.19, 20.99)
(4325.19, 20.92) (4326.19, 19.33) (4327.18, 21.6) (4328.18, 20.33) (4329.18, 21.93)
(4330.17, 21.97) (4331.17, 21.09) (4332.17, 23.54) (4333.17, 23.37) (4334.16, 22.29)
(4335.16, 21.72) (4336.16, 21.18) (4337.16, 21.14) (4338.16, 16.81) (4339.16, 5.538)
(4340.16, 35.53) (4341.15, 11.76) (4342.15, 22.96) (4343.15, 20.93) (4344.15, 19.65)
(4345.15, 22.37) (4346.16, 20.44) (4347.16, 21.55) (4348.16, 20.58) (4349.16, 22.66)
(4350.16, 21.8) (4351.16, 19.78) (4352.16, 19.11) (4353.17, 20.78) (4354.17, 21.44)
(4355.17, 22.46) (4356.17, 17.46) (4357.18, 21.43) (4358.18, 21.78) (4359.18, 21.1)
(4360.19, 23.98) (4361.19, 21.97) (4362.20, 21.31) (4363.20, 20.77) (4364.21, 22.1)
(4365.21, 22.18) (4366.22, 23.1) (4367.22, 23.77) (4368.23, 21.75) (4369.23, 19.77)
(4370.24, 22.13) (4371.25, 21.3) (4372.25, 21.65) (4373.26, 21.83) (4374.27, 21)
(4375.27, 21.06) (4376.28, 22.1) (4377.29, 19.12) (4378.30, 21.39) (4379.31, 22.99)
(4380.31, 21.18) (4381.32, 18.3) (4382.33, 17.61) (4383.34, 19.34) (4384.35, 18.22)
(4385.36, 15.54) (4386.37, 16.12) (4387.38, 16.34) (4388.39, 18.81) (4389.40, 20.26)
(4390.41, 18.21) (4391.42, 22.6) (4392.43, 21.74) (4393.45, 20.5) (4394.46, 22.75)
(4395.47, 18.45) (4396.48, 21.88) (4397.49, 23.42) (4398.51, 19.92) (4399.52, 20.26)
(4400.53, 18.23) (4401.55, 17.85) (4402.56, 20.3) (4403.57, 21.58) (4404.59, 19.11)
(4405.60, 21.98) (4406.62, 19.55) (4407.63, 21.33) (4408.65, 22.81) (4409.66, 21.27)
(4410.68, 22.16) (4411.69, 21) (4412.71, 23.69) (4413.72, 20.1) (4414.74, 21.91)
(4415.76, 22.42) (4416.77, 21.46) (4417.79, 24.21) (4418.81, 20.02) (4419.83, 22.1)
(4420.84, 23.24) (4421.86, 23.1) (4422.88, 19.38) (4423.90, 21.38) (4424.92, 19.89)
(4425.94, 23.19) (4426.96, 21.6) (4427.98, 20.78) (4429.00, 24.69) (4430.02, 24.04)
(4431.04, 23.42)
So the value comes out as -4.04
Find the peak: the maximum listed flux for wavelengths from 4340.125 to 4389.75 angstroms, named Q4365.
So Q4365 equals 35.53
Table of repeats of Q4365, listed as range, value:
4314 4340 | 23.54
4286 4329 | 21.6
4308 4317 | 21.53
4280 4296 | 20.09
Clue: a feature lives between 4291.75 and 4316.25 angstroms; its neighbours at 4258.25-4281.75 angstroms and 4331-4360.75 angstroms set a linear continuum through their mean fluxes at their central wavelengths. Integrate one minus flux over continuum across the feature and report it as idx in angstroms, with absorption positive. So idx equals 3.4 angstroms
